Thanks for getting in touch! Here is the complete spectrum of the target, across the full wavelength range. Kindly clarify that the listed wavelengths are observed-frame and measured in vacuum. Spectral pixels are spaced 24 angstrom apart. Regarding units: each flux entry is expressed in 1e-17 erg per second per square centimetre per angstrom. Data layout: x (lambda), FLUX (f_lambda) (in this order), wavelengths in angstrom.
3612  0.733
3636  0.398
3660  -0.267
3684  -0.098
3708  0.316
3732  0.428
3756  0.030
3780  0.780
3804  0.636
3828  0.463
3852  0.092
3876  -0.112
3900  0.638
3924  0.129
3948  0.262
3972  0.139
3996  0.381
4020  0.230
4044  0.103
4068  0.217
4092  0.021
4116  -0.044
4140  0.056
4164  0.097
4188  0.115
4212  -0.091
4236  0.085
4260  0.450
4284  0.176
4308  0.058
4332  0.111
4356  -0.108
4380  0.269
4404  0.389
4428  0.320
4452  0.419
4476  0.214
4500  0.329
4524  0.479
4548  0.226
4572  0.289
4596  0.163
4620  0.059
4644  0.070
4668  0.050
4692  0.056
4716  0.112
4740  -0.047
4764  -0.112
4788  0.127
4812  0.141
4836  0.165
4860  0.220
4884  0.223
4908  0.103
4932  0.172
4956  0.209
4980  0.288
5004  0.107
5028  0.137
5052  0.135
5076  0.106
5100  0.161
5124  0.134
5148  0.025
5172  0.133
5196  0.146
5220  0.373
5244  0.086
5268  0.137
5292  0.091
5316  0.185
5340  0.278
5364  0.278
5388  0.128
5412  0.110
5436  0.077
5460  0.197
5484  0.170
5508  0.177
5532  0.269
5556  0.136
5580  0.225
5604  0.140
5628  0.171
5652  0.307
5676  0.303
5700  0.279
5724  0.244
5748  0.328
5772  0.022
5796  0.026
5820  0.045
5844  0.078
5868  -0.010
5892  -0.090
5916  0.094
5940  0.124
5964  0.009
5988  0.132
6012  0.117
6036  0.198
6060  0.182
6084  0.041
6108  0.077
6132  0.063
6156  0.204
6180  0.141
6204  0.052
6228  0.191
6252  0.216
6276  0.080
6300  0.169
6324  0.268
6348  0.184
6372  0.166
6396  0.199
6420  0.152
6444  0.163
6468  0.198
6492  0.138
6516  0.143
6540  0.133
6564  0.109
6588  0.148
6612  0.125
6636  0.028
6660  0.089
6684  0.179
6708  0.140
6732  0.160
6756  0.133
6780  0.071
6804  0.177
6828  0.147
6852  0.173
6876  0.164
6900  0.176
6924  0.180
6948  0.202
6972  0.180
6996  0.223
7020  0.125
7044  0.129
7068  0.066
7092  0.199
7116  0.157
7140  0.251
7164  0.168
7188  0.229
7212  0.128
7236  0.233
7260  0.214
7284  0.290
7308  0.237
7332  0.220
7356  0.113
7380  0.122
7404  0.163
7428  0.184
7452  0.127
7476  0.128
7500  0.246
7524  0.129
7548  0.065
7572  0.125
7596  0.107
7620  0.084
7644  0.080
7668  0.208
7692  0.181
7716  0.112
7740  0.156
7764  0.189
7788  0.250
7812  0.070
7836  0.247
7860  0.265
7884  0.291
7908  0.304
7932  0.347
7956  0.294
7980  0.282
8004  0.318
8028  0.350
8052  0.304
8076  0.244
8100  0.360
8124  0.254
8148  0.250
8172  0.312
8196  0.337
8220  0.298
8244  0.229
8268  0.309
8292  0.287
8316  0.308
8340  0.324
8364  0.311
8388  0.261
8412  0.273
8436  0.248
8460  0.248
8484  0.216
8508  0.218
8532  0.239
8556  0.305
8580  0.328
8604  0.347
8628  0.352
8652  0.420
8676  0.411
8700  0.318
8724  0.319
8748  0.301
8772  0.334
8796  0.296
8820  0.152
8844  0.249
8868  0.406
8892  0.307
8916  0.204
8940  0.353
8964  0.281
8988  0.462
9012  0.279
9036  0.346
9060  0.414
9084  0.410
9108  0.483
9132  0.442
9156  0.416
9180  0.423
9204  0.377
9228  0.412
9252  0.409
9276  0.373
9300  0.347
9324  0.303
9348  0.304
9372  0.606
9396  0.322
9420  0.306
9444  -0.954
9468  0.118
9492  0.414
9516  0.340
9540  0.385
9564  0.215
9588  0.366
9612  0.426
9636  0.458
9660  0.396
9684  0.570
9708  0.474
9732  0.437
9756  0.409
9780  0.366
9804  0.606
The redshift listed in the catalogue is 0.969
